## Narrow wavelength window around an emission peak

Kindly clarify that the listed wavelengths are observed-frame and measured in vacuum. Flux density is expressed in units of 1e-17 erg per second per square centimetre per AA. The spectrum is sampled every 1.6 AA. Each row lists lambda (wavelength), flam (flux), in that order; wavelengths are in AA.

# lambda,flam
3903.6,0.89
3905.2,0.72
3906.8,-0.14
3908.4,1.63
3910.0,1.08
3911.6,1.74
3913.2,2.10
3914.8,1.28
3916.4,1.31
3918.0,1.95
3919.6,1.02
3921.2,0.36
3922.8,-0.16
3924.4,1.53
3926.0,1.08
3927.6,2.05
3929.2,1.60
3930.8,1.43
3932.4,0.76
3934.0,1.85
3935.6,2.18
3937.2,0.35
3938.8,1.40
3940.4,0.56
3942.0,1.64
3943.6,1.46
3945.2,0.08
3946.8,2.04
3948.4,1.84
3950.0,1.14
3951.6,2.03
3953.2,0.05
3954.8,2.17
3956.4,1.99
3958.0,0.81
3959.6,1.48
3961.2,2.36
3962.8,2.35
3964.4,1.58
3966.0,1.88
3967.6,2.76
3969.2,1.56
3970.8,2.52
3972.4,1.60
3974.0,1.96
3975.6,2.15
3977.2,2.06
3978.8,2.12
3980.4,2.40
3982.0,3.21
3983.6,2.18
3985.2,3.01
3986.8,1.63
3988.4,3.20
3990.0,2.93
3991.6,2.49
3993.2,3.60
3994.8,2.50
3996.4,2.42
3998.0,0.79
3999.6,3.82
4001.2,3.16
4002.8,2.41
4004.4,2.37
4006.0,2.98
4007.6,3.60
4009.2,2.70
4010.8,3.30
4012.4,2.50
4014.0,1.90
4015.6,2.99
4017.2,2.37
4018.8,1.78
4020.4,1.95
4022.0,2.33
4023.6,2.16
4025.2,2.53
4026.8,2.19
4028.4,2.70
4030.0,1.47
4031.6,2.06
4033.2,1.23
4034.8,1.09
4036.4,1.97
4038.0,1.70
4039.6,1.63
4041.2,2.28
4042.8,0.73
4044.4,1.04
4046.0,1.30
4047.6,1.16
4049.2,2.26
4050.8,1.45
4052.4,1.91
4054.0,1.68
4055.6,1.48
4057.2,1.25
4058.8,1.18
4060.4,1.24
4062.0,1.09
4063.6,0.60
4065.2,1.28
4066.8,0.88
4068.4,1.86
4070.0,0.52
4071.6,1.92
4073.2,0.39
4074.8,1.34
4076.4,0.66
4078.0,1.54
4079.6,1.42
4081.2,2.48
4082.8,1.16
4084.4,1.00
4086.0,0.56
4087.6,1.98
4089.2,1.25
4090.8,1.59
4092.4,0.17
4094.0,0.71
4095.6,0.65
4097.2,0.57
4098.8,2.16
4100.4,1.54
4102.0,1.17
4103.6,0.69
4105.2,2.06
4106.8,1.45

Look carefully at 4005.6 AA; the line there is C IV 1549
